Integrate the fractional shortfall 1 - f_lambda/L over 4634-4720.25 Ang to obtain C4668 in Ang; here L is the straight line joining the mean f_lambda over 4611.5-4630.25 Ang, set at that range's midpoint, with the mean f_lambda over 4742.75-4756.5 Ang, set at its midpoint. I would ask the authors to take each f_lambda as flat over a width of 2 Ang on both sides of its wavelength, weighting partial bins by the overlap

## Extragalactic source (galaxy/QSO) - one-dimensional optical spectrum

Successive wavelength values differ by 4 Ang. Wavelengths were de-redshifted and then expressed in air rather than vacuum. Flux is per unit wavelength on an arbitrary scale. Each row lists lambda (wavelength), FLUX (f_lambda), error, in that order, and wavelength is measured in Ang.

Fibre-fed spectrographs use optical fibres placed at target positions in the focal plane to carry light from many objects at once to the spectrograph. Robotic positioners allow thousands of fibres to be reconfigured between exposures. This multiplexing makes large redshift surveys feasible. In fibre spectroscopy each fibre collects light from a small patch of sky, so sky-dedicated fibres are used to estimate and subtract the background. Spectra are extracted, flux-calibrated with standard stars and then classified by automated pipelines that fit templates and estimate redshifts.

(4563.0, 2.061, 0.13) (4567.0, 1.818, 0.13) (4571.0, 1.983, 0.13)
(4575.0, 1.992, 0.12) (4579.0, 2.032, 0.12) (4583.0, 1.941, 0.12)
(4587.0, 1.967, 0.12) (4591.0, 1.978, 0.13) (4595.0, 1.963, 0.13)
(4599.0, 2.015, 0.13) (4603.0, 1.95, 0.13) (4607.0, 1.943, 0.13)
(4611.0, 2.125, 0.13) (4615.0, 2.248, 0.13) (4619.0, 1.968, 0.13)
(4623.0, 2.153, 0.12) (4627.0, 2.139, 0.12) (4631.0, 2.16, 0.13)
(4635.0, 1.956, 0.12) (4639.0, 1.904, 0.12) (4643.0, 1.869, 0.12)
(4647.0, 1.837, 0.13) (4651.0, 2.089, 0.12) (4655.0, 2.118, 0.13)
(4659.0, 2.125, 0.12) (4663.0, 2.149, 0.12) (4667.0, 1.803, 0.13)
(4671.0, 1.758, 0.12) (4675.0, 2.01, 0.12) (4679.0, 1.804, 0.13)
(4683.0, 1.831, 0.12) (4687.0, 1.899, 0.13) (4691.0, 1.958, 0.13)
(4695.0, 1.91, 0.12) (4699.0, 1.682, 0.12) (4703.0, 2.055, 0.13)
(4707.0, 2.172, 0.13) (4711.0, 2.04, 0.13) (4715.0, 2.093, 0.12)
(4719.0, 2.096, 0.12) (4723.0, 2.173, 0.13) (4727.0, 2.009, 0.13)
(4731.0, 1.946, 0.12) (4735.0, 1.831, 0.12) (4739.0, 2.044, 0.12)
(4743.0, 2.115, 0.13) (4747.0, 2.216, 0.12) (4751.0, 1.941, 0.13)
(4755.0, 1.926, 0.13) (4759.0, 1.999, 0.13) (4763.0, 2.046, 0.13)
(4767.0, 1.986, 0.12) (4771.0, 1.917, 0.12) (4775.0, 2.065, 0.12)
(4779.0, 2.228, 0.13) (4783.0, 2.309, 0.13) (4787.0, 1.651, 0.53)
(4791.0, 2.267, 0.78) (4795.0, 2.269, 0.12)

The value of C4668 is 5.43 Ang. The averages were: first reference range 2.13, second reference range 2.05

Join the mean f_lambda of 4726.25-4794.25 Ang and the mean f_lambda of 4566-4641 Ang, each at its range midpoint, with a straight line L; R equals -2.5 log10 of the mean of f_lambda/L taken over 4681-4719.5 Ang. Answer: 0.03 mag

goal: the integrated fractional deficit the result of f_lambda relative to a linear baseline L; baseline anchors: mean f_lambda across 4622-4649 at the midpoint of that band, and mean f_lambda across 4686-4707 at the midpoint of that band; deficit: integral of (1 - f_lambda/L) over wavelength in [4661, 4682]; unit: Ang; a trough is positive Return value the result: 0.6 Ang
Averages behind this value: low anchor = 2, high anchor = 1.93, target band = 1.9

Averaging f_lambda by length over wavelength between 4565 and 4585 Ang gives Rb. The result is 1.95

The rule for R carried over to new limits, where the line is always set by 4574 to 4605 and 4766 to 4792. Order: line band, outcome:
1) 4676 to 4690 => 0.09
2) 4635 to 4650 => 0.06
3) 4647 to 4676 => 0.01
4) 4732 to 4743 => 0.04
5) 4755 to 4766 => 0.02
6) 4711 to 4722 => -0.03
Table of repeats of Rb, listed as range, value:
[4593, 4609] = 1.97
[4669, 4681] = 1.86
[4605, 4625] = 2.09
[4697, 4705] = 1.87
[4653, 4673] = 1.99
